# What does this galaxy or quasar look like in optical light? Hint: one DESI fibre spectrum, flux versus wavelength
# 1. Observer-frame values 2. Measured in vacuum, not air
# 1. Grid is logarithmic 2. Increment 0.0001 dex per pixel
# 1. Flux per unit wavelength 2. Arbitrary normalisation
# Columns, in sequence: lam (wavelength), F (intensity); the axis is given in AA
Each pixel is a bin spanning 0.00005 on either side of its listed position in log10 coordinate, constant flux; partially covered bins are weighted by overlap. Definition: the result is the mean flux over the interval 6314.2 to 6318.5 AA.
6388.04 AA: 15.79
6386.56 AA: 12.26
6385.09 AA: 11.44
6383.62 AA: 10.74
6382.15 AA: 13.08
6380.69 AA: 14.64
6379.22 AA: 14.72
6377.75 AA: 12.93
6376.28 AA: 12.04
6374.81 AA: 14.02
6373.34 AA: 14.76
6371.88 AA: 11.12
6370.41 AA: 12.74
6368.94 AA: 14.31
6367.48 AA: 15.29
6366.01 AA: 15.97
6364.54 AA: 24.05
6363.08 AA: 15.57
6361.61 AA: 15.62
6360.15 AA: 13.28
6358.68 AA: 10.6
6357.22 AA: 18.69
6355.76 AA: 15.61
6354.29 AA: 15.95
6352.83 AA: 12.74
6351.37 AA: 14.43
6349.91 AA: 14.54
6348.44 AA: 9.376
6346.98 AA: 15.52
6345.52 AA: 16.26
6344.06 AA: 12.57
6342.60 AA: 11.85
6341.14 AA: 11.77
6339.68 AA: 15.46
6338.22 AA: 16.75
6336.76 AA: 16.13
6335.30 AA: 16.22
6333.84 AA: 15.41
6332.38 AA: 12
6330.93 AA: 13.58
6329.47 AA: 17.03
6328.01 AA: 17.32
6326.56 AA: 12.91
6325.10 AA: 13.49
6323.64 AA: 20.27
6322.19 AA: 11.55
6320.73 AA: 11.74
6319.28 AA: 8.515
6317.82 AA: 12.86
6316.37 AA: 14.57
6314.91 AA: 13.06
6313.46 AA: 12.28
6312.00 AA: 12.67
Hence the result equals 13.5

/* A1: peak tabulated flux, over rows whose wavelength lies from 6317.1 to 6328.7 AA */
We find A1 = 20.27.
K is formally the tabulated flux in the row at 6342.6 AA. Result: 11.85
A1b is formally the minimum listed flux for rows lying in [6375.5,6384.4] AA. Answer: 10.74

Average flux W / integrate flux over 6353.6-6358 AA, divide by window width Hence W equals 16.7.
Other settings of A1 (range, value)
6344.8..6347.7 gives 16.26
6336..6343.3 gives 16.75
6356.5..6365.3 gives 24.05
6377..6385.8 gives 14.72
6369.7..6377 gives 14.76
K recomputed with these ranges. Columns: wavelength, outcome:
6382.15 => 13.08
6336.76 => 16.13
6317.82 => 12.86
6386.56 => 12.26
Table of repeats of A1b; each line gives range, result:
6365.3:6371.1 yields 12.74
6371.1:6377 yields 11.12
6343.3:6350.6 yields 9.376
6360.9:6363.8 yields 15.57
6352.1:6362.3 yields 10.6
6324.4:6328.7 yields 12.91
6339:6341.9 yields 11.77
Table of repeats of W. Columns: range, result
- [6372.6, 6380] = 13.7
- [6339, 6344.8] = 12.9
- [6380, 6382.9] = 13.9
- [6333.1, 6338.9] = 16.1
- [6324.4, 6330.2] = 15.2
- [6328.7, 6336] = 14.9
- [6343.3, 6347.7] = 14.8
